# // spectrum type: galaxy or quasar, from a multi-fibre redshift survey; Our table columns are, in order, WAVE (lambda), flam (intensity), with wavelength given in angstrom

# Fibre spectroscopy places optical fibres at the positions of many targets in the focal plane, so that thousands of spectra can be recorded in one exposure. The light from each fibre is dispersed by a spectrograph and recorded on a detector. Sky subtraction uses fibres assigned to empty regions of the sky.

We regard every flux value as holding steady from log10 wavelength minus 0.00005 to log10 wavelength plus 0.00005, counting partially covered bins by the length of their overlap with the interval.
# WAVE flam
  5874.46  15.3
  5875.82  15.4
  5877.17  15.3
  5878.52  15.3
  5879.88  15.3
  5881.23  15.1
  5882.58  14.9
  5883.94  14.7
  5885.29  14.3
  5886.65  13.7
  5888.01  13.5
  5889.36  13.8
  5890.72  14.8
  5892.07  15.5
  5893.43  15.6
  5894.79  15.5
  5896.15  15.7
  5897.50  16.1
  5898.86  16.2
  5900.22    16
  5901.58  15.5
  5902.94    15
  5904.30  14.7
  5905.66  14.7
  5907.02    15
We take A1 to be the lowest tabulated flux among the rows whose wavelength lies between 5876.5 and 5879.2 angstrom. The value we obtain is 15.3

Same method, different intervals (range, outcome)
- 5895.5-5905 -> 14.7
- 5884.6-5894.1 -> 13.5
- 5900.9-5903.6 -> 15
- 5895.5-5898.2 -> 15.7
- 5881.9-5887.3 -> 13.7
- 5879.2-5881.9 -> 15.1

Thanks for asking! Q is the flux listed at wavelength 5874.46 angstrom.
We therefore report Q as 15.3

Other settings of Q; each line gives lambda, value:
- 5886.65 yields 13.7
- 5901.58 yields 15.5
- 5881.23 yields 15.1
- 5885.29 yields 14.3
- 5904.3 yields 14.7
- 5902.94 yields 15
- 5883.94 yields 14.7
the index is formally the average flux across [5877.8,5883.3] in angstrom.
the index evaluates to 15.1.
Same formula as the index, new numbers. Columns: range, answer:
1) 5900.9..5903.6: 15.2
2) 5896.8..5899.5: 16.2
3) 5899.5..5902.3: 15.7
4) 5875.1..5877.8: 15.3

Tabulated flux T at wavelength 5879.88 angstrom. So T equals 15.3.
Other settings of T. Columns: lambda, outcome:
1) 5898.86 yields 16.2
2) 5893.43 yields 15.6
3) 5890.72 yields 14.8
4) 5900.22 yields 16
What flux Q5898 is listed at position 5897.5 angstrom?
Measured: 16.1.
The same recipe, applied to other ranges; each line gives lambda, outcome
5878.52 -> 15.3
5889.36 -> 13.8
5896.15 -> 15.7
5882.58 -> 14.9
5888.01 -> 13.5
